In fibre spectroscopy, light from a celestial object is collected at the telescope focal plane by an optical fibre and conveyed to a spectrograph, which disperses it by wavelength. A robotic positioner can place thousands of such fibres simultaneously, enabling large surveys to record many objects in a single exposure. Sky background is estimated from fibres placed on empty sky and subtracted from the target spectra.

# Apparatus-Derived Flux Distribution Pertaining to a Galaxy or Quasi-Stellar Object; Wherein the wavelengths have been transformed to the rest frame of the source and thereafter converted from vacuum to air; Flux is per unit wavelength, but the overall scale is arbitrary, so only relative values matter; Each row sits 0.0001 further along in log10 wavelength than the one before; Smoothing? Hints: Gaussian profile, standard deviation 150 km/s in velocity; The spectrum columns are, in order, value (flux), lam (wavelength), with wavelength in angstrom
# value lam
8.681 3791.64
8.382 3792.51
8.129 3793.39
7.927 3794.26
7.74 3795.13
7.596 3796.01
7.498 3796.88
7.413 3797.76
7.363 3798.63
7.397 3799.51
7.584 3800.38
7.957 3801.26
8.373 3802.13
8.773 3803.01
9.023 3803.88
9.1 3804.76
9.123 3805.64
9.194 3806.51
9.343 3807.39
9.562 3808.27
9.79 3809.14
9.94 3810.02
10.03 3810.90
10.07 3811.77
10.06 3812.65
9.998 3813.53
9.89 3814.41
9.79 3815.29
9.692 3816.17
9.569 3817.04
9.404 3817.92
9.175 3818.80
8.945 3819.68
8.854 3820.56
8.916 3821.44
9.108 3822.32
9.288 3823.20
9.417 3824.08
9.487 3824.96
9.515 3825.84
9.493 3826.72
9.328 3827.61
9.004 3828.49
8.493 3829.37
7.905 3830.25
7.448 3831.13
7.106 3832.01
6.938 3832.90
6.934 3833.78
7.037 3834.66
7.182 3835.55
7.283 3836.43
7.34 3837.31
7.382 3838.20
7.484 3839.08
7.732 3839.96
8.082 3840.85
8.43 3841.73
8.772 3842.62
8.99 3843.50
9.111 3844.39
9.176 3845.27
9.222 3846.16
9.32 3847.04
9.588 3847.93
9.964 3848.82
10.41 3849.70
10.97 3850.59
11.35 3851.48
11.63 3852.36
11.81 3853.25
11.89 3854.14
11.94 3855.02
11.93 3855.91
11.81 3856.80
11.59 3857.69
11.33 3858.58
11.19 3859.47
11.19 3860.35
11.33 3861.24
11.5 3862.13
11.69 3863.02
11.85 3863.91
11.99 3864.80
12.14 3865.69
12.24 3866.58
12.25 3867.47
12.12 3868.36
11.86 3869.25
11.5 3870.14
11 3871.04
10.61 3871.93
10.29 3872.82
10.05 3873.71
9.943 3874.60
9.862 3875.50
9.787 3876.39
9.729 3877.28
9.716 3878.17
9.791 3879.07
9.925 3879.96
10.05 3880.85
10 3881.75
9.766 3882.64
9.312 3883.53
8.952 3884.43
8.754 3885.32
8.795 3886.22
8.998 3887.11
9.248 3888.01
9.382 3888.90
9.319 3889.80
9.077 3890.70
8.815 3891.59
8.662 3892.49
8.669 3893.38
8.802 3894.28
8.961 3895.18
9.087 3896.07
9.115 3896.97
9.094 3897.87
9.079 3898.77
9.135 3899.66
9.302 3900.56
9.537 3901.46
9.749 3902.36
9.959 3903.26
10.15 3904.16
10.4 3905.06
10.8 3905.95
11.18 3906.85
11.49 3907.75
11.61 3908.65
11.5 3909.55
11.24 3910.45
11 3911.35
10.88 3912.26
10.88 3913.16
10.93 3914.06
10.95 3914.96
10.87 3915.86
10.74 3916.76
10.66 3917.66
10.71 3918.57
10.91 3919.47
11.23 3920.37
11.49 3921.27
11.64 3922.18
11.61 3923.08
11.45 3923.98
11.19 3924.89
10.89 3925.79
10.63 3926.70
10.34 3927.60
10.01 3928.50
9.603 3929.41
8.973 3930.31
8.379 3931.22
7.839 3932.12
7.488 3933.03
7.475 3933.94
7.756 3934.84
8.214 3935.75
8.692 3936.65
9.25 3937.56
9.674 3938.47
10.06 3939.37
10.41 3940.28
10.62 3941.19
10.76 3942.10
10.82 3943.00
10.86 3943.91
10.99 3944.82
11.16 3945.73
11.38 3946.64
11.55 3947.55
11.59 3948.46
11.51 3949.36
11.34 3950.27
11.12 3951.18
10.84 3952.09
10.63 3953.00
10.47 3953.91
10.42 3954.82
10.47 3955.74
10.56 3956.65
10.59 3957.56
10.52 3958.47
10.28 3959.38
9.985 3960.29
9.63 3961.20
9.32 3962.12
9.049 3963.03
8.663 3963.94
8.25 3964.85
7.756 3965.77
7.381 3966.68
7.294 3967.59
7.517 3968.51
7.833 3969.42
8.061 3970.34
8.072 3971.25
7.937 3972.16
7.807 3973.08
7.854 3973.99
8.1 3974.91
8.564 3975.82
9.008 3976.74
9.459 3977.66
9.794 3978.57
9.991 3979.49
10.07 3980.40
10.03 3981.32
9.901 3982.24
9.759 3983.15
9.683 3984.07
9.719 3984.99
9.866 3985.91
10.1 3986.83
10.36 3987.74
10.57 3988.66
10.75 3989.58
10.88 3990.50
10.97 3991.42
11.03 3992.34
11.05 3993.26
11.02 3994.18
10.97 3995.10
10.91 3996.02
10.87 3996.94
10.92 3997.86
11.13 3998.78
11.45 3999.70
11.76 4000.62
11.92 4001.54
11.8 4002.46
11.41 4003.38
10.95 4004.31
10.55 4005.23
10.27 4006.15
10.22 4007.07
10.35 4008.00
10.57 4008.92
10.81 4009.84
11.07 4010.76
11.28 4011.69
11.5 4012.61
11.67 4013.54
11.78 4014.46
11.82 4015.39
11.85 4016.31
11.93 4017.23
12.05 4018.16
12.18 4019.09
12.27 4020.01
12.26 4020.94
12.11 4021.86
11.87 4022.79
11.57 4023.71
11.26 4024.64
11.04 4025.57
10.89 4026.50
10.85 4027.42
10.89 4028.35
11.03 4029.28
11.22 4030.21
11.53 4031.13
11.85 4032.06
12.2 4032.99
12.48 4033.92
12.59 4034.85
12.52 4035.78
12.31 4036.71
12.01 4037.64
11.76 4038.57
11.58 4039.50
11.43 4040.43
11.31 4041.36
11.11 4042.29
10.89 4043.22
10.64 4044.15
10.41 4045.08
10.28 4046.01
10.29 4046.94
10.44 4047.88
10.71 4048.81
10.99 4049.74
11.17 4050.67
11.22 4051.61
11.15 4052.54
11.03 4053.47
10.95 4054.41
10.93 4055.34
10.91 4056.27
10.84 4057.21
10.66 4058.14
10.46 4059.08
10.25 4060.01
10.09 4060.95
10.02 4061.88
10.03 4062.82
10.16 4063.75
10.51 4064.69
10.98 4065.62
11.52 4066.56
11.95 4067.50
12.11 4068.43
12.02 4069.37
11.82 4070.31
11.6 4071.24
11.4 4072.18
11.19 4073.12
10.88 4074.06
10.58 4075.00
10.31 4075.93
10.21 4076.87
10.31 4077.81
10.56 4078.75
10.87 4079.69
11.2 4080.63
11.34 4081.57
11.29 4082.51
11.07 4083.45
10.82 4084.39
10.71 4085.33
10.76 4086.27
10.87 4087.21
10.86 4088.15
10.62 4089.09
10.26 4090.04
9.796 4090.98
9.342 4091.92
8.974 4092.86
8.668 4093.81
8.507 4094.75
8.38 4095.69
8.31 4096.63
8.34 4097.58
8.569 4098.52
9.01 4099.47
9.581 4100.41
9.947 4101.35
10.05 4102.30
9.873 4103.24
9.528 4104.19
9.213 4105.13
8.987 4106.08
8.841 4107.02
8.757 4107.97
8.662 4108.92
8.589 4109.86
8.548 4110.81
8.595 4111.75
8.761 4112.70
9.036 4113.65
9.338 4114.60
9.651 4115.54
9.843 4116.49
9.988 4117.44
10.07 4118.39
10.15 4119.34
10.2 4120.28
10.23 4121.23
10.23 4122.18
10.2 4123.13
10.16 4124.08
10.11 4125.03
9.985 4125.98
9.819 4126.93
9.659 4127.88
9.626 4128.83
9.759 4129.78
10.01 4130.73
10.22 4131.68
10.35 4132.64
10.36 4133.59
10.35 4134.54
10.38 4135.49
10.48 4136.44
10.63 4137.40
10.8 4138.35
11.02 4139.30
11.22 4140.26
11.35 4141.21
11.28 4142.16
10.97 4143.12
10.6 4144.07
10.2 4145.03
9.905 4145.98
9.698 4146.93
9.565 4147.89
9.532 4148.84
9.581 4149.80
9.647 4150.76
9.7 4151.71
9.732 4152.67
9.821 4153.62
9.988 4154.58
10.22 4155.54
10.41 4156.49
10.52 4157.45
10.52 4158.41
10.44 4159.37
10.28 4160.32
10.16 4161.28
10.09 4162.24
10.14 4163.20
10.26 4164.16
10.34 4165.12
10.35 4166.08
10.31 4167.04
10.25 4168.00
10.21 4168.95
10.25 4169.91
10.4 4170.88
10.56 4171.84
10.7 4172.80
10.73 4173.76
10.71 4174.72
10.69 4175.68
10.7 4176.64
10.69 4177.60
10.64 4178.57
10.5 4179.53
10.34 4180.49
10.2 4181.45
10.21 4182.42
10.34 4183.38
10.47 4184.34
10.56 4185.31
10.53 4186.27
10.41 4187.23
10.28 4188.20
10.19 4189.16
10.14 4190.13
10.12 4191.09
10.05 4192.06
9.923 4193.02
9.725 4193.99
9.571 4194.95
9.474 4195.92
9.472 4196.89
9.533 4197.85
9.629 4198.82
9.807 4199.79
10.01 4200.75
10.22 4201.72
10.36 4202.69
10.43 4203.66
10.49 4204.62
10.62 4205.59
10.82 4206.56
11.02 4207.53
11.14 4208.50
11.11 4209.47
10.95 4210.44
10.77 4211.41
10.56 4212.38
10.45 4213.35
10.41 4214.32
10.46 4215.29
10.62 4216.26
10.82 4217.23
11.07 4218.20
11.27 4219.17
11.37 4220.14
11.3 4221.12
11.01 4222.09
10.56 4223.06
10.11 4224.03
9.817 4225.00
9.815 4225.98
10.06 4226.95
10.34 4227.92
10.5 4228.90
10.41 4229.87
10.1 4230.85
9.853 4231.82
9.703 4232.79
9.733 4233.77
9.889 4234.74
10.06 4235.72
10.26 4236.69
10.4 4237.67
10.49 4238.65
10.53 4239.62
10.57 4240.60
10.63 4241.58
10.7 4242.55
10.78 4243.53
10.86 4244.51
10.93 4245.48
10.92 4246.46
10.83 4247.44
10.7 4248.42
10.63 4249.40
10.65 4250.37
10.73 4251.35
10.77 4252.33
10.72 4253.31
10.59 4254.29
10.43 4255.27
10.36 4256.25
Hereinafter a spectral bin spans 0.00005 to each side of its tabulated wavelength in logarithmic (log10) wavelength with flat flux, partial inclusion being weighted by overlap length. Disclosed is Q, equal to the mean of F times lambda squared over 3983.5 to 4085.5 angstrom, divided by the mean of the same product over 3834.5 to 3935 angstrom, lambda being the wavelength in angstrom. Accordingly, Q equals 1.2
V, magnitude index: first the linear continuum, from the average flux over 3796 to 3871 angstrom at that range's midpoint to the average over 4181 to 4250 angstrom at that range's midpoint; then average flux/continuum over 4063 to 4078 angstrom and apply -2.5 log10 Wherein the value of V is -0.10 mag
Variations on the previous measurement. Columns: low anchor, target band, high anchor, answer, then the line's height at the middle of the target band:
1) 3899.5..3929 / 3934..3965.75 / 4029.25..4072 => 0.08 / 10.9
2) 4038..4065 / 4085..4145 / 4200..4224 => 0.10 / 10.8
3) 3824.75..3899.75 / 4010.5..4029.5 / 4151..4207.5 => -0.16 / 9.98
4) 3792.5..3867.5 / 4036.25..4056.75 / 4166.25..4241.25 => -0.12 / 9.96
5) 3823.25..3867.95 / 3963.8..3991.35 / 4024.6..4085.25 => 0.17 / 10.6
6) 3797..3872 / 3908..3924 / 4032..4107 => -0.12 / 9.96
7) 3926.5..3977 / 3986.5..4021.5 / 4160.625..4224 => -0.16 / 9.69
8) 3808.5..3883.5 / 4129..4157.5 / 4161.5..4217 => 0.00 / 10.3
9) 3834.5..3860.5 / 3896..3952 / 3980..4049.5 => 0.01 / 10.4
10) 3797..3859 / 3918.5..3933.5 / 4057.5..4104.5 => -0.07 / 9.63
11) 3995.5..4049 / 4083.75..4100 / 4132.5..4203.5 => 0.13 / 10.8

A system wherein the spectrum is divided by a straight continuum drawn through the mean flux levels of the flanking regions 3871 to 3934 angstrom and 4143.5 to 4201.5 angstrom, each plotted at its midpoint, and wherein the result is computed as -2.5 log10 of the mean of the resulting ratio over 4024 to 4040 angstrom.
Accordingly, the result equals -0.16 mag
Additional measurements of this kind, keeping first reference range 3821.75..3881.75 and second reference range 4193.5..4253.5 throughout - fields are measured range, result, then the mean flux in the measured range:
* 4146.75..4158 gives 0.05 mag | 9.87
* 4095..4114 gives 0.15 mag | 8.97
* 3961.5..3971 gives 0.23 mag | 8.13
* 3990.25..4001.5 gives -0.10 mag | 11.1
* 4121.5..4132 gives 0.03 mag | 9.98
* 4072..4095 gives -0.02 mag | 10.5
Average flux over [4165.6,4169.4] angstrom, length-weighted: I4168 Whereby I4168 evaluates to 10.3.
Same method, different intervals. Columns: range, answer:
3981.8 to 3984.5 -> 9.8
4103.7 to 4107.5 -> 9.14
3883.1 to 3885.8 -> 8.98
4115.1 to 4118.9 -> 9.87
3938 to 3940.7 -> 10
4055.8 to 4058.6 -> 10.8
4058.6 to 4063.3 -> 10.2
